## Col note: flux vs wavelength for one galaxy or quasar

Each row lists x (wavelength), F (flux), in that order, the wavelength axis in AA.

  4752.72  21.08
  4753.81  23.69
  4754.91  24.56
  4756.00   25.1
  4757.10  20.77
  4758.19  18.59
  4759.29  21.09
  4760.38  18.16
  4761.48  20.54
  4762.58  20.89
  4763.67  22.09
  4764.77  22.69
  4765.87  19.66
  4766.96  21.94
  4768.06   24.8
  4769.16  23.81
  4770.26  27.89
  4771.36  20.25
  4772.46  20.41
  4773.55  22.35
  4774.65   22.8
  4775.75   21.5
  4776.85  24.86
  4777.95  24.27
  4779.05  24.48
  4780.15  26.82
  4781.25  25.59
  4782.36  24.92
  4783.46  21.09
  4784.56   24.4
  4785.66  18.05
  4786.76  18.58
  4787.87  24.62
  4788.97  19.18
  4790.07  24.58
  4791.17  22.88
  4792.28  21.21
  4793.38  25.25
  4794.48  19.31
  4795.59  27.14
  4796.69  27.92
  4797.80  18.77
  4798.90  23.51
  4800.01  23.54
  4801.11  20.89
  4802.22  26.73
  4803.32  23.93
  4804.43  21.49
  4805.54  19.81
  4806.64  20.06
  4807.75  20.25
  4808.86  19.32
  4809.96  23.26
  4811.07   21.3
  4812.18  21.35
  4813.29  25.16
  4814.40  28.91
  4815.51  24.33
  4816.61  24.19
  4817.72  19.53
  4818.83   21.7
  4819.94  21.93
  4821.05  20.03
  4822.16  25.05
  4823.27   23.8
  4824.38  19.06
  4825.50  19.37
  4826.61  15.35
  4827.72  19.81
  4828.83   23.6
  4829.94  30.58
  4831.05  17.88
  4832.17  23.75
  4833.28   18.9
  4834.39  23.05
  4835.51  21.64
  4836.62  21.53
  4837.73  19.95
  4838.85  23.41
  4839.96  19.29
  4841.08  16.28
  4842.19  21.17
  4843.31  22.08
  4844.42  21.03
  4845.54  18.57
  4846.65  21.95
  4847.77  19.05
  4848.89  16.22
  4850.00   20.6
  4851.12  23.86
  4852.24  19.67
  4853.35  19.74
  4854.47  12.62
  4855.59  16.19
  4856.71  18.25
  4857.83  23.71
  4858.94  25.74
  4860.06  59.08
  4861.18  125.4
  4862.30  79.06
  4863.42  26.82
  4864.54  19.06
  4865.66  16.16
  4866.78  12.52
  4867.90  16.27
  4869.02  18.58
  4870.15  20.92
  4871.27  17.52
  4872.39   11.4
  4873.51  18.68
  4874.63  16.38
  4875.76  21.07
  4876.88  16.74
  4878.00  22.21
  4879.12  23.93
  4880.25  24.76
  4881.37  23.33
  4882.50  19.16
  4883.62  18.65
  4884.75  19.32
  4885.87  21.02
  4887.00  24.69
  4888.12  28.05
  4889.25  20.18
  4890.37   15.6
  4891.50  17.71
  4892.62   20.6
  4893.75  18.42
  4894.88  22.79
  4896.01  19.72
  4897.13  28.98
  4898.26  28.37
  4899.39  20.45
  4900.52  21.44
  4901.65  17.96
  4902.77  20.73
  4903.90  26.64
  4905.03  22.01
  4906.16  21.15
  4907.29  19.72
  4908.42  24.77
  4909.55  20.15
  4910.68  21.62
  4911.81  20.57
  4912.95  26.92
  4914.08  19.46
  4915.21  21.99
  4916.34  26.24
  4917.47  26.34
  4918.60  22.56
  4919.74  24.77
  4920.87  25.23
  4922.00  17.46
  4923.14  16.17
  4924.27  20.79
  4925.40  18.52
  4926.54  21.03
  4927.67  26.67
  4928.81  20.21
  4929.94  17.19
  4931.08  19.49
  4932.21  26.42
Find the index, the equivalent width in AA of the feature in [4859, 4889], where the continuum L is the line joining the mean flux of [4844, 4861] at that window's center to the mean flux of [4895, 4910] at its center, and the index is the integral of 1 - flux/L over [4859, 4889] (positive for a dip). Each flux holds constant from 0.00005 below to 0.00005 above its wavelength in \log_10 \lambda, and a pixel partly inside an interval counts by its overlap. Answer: -4.6 AA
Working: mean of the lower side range 24.7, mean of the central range 27.6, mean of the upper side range 22.5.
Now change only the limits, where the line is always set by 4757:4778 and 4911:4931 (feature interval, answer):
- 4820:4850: 1.4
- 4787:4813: -0.6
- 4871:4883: 1.2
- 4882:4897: 0.8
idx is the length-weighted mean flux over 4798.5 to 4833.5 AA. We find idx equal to 22.2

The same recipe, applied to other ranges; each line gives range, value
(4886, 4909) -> 22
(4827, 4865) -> 26.7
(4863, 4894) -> 19.6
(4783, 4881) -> 23.3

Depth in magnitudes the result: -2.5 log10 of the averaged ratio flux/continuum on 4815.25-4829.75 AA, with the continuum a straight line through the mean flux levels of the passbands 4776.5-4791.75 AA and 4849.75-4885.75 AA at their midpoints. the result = 0.13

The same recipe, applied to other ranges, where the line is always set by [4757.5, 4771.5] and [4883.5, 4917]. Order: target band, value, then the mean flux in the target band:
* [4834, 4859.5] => 0.084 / 20.2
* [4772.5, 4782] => -0.101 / 23.9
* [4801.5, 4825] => -0.029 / 22.4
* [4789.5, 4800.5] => -0.077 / 23.4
